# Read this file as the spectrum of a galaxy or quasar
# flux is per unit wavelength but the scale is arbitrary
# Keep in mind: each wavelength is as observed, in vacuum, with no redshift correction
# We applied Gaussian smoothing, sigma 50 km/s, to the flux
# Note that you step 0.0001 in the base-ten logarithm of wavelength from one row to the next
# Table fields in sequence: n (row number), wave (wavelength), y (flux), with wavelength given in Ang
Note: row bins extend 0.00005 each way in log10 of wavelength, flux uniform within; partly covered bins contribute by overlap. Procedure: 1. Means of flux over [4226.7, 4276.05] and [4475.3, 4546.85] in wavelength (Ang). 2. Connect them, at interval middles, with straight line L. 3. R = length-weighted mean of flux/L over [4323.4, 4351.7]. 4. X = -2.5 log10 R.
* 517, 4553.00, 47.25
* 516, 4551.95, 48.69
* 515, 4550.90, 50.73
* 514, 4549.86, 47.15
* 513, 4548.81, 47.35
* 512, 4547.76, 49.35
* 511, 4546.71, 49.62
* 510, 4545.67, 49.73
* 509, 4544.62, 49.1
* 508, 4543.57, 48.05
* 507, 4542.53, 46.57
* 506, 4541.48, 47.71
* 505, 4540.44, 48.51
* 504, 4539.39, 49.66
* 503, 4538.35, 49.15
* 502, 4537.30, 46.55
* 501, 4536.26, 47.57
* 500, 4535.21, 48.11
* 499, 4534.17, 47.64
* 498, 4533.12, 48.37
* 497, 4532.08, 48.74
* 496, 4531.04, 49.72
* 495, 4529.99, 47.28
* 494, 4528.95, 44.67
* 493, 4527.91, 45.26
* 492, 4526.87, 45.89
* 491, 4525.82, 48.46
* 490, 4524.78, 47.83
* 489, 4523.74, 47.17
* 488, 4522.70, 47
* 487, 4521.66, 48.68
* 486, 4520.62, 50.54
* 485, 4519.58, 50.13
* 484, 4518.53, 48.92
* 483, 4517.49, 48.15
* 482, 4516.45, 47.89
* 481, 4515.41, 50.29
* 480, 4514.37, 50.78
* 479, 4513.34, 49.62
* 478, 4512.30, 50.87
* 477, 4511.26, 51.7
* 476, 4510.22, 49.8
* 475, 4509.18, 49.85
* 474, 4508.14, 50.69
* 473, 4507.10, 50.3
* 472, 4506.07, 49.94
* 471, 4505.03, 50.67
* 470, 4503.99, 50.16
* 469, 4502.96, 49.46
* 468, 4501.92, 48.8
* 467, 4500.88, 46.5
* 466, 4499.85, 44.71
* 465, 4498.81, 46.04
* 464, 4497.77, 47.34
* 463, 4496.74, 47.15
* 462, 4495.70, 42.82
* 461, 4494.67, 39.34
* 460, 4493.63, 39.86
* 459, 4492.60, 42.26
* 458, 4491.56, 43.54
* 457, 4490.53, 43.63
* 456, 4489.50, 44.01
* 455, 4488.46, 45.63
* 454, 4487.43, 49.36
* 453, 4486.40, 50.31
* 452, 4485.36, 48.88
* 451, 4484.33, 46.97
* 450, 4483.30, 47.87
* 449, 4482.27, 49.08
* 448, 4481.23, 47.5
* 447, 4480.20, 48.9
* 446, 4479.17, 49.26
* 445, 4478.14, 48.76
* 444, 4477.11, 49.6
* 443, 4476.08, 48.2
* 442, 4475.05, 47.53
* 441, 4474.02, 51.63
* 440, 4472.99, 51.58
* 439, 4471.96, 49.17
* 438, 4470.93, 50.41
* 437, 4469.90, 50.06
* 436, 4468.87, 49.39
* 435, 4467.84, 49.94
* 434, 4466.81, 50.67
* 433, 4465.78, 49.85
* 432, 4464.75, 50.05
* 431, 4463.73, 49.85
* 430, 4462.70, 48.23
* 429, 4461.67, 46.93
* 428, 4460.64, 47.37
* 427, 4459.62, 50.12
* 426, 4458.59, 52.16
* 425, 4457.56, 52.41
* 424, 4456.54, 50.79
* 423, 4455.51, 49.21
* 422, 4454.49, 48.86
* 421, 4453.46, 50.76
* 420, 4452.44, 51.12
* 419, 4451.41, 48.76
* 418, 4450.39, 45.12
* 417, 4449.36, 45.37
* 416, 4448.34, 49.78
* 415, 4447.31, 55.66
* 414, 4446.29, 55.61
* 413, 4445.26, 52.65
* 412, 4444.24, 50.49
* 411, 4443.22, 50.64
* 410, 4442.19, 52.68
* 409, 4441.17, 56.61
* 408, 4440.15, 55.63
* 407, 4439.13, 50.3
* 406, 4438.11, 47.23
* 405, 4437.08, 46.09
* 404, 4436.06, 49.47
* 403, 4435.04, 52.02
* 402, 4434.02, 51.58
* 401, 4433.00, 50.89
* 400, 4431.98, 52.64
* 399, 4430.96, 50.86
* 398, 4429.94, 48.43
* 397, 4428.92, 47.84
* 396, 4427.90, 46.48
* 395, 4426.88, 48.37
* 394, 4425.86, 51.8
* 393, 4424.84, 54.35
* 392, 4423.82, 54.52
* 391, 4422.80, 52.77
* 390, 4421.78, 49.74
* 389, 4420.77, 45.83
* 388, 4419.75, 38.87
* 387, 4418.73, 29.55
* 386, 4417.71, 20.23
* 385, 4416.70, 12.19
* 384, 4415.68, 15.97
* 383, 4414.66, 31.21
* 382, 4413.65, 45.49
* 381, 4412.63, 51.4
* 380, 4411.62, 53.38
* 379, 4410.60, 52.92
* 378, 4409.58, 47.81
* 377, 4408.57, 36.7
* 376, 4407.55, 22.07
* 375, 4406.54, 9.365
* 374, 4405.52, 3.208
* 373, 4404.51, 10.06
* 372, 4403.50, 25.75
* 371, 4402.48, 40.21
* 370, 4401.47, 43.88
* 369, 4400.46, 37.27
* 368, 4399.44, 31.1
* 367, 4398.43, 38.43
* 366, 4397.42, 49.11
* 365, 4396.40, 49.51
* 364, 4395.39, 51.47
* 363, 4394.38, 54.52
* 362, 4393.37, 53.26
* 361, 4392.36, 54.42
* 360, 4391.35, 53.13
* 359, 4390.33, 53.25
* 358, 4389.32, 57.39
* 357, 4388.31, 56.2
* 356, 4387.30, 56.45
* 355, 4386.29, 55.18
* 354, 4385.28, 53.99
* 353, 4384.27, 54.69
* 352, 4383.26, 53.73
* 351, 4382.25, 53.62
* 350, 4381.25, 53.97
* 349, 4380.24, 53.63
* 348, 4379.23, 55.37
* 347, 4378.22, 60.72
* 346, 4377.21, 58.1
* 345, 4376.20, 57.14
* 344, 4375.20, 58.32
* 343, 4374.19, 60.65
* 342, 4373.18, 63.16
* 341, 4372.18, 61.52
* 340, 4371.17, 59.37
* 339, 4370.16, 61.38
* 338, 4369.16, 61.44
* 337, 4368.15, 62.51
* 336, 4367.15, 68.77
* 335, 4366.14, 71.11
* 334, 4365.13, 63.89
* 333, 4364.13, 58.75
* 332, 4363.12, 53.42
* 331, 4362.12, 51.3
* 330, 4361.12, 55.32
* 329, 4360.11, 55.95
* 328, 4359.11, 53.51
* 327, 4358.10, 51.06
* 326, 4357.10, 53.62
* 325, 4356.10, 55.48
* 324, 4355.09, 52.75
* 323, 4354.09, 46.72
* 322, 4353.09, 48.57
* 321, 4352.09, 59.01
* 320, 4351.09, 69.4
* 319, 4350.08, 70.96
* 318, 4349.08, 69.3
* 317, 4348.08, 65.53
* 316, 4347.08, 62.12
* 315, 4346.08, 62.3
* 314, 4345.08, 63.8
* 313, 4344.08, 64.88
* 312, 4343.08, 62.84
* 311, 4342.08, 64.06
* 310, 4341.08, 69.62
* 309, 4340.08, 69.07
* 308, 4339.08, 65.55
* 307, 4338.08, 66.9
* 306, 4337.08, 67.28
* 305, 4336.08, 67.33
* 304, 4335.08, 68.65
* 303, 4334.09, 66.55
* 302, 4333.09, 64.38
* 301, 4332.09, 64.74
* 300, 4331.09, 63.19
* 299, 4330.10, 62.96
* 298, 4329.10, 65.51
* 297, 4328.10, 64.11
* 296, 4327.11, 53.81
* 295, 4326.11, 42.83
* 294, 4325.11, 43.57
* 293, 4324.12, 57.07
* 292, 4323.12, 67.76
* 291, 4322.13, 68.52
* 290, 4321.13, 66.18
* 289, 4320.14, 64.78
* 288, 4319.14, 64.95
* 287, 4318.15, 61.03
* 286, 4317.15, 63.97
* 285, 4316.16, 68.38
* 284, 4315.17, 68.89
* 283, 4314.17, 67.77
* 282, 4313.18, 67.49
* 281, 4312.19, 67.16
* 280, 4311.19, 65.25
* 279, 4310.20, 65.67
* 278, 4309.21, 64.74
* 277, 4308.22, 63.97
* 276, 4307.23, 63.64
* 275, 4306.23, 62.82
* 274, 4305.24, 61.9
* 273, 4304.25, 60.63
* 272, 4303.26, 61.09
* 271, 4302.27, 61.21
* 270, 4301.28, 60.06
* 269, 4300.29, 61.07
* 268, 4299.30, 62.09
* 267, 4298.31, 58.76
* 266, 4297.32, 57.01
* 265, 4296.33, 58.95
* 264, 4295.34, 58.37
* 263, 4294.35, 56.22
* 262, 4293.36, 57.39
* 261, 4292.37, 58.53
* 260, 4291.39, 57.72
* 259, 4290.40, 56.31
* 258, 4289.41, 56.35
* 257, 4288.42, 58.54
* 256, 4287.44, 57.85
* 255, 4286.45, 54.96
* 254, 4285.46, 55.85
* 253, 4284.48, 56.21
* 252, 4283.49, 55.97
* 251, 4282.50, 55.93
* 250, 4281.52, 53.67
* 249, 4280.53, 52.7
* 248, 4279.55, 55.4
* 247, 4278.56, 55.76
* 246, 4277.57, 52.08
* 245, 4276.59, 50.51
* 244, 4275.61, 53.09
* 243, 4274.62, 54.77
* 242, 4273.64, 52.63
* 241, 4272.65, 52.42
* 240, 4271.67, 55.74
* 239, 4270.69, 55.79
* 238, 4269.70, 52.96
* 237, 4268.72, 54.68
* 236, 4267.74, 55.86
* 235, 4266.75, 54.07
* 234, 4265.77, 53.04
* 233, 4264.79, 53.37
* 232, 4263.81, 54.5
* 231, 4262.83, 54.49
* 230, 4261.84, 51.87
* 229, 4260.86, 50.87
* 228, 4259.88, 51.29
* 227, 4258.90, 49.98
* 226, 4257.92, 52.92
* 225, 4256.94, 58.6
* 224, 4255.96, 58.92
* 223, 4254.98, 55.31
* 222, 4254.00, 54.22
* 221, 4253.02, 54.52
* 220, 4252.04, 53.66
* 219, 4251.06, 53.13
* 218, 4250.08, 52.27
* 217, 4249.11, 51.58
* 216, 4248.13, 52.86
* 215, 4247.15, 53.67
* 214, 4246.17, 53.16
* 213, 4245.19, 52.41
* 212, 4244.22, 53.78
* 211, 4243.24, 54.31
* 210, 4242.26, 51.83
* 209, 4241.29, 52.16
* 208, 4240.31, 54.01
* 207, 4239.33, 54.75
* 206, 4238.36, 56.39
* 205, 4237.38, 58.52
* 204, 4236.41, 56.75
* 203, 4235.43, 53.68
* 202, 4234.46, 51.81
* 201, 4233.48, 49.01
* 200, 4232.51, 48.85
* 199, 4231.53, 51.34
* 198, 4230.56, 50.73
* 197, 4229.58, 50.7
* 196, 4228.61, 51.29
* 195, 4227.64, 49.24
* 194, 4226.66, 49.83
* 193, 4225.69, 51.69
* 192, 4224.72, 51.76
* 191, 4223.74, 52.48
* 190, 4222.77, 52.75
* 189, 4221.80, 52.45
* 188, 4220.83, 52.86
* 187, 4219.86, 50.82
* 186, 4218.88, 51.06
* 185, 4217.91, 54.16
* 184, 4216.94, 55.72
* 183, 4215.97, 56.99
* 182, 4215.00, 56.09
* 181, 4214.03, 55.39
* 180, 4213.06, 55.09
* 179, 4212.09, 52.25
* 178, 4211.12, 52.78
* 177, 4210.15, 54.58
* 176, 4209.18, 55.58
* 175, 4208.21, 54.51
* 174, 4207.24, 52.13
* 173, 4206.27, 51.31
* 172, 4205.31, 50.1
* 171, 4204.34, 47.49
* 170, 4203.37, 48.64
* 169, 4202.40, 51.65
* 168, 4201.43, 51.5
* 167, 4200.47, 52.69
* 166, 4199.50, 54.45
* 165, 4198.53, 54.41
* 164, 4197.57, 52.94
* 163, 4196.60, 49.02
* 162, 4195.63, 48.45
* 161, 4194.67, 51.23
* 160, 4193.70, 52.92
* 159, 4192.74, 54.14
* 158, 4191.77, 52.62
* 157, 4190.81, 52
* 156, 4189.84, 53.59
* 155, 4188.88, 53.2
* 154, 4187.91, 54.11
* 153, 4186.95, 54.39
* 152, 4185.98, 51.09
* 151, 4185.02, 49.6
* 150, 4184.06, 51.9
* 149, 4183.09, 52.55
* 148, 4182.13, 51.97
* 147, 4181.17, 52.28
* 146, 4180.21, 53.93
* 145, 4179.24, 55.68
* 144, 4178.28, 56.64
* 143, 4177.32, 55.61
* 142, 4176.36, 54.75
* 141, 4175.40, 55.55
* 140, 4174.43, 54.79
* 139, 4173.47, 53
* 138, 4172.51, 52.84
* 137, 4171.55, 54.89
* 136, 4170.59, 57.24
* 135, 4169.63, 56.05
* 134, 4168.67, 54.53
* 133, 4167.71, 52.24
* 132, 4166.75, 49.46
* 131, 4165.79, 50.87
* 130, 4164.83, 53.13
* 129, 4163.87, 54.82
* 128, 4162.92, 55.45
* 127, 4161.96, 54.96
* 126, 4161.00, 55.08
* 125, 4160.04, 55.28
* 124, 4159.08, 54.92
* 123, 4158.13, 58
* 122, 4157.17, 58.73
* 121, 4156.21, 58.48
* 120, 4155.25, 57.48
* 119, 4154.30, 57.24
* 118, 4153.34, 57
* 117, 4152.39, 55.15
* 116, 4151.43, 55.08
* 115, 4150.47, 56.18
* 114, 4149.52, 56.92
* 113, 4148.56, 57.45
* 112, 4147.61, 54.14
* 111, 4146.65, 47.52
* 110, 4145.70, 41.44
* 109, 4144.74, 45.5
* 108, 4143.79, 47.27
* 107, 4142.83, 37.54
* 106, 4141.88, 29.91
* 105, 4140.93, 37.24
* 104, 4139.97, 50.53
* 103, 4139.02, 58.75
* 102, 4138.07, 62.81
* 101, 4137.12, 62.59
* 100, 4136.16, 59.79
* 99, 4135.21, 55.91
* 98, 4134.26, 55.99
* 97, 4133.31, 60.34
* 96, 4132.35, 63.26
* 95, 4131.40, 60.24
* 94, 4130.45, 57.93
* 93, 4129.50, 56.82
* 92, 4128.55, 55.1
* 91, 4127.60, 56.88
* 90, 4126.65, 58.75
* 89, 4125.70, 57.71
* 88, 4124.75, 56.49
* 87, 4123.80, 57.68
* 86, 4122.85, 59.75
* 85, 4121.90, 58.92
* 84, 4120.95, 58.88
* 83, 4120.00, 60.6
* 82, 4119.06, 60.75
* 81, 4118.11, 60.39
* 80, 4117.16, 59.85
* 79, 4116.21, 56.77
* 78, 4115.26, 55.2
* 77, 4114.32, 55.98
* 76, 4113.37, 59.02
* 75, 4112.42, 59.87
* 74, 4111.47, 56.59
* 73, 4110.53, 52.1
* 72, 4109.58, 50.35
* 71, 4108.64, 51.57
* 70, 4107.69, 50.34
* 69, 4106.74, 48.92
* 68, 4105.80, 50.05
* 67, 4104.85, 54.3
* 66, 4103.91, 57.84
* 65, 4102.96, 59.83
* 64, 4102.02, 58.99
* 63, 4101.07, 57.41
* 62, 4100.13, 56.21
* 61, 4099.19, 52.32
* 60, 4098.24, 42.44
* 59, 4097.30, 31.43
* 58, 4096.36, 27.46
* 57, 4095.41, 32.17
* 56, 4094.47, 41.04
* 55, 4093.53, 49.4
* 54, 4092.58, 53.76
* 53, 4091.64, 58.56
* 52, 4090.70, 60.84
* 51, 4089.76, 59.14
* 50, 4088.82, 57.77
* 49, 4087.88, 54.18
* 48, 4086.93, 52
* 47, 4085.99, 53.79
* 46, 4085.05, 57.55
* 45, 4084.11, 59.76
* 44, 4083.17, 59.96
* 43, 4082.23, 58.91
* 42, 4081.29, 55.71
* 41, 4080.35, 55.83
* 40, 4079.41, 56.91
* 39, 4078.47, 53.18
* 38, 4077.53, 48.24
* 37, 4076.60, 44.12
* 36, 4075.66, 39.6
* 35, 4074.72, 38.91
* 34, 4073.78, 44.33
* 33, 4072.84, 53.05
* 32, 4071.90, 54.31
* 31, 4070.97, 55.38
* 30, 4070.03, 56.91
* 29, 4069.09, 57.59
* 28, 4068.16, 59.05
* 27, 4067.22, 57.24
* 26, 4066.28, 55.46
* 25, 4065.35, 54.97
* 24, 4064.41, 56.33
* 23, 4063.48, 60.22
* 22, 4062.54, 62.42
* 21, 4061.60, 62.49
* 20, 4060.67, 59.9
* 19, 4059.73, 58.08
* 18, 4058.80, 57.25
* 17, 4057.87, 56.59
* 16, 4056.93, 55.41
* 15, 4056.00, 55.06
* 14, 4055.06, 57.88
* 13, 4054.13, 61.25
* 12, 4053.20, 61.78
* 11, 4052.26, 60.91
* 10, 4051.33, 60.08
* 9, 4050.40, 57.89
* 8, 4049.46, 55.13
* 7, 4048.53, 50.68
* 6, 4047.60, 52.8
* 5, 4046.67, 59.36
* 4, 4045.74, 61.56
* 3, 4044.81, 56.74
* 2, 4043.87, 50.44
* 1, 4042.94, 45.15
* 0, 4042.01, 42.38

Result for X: -0.23 mag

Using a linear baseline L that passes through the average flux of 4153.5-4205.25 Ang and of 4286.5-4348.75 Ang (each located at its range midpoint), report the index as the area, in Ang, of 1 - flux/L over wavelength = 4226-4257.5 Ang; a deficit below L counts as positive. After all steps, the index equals 2.4 Ang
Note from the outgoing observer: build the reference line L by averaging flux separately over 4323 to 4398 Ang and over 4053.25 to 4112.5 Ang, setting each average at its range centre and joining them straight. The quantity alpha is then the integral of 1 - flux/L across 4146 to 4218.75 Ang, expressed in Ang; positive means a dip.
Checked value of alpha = 2.2 Ang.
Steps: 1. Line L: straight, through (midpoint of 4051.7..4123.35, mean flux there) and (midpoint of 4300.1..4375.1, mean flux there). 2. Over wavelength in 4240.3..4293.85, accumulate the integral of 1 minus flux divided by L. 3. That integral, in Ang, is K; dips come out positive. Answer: 5.0 Ang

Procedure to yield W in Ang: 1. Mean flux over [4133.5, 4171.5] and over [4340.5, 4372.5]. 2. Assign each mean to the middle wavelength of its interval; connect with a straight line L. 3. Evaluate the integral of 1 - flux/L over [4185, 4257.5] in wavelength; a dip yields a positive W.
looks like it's 3.66 Ang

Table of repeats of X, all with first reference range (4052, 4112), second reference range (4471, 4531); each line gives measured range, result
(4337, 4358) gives -0.235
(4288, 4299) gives -0.140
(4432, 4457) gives -0.046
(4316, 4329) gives -0.199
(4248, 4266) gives -0.049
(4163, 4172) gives -0.028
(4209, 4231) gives -0.023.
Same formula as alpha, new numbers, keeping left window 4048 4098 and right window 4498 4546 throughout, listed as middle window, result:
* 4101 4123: -1.22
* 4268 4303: -3.36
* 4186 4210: 0.07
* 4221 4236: 0.22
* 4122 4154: -0.66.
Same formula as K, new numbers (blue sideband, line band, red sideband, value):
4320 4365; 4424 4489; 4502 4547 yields 4.1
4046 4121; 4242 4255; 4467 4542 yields -0.3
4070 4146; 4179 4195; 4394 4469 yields -0.5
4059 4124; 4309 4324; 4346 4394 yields -2.3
